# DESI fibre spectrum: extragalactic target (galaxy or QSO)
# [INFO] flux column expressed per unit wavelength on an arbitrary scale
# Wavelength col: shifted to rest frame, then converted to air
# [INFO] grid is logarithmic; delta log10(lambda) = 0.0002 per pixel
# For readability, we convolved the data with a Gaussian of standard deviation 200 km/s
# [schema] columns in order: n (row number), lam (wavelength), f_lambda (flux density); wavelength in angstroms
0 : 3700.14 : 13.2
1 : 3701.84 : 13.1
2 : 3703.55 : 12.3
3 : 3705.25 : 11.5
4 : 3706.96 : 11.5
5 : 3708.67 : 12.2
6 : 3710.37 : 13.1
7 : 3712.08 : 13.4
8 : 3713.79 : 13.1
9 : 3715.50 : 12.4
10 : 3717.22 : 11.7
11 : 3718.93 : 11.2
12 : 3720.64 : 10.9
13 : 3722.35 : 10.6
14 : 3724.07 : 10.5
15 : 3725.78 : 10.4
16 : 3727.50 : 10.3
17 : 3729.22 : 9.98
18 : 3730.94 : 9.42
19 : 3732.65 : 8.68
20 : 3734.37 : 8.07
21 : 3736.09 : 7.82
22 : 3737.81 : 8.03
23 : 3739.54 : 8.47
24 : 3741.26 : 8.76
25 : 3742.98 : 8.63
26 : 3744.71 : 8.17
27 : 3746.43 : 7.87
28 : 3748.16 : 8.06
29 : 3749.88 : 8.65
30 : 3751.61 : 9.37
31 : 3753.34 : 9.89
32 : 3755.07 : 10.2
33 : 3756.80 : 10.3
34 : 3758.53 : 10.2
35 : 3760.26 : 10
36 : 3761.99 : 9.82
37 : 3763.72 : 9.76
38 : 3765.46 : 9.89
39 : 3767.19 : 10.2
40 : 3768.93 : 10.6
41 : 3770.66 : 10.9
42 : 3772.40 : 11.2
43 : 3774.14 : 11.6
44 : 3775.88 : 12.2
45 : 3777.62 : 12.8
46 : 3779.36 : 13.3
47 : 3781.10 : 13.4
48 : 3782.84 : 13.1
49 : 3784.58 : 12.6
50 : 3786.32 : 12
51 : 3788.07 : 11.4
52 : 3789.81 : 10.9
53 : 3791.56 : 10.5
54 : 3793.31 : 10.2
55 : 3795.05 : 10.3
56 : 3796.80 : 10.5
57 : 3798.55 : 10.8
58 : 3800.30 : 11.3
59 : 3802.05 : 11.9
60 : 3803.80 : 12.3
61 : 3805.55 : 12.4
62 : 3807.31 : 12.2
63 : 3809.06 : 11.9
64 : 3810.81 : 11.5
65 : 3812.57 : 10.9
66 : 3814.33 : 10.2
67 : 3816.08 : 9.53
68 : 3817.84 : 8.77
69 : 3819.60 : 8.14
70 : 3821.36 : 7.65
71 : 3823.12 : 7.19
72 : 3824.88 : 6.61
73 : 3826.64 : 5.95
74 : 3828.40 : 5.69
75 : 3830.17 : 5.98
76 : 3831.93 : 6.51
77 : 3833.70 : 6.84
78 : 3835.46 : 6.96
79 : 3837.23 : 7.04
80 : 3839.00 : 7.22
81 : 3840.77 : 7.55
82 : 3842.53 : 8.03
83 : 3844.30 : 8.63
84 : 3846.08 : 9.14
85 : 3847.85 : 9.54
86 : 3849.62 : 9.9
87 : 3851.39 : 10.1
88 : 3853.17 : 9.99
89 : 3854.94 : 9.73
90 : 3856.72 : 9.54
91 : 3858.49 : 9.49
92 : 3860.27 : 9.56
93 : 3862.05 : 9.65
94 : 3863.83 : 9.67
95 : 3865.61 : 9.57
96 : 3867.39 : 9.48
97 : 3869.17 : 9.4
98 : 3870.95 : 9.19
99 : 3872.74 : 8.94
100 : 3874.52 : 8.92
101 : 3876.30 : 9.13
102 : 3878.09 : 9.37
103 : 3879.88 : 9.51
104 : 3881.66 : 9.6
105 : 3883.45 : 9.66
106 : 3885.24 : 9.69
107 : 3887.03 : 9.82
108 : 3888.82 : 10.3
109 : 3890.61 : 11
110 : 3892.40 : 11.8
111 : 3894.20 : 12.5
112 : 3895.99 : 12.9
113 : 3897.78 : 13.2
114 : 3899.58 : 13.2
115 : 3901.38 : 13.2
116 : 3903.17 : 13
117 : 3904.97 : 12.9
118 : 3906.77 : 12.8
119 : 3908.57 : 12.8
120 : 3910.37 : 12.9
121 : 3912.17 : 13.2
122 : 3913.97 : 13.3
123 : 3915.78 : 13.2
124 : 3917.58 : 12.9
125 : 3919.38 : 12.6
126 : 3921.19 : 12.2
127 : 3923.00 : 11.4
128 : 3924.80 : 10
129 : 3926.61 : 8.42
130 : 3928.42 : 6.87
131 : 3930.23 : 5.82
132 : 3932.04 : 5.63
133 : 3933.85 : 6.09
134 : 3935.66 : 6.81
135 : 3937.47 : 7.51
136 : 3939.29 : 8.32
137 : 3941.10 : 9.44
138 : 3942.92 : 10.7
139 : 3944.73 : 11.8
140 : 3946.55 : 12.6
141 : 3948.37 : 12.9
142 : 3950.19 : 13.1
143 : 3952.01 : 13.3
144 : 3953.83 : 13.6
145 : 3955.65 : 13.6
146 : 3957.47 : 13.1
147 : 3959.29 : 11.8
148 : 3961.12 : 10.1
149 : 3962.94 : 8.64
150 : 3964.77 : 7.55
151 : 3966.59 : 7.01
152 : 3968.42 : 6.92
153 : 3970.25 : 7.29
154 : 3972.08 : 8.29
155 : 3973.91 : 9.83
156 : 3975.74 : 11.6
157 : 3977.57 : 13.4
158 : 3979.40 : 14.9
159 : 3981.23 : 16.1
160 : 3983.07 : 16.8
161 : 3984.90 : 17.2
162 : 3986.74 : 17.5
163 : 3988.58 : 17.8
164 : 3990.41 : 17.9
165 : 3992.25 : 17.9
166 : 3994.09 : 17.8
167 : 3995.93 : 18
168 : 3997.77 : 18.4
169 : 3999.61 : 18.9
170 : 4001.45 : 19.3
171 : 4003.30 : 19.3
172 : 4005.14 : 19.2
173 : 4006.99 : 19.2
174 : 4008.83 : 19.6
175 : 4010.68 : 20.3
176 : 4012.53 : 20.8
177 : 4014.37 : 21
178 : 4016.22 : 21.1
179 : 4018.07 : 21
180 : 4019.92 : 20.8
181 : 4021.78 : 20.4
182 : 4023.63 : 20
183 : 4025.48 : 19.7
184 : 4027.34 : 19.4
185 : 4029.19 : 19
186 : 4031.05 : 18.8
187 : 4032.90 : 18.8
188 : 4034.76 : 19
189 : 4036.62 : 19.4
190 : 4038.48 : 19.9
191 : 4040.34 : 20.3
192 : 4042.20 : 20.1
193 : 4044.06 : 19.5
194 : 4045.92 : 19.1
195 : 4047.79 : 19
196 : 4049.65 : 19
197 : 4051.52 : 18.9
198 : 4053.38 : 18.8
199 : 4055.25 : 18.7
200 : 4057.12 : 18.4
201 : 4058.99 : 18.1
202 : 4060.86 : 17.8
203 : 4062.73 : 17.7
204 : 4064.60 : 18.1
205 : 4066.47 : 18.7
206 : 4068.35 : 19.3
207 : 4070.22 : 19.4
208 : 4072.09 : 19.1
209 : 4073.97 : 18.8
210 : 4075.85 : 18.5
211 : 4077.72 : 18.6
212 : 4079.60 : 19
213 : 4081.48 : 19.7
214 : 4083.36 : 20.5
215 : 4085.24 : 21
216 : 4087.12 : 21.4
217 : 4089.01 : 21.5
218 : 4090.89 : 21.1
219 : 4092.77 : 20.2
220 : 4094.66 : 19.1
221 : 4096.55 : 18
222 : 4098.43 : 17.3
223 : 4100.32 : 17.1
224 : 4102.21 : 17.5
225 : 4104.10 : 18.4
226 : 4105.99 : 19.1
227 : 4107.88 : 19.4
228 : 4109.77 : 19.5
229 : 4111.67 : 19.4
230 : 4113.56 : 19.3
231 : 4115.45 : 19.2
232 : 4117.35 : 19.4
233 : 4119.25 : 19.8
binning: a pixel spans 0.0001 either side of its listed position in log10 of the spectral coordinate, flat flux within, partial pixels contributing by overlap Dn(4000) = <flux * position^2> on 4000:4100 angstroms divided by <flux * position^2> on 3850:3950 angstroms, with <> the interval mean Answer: 2.0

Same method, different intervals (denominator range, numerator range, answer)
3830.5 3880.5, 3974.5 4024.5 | 2.23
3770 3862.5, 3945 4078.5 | 1.90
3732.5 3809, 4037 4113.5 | 2.13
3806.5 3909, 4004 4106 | 2.21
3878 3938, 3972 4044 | 1.79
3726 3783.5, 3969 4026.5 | 1.98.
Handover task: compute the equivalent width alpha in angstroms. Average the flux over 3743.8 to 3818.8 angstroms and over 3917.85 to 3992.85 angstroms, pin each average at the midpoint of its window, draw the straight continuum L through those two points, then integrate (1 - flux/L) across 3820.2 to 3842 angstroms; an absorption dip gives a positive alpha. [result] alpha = 8.2 angstroms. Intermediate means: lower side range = 10.8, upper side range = 11.3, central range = 6.81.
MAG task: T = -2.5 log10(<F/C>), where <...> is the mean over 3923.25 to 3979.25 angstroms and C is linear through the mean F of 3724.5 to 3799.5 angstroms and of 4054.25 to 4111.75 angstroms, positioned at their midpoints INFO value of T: 0.49 mag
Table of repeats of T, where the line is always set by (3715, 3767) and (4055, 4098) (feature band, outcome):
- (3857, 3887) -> 0.376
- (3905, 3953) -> 0.365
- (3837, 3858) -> 0.378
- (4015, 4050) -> -0.102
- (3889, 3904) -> 0.129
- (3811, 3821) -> 0.224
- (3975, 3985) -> 0.110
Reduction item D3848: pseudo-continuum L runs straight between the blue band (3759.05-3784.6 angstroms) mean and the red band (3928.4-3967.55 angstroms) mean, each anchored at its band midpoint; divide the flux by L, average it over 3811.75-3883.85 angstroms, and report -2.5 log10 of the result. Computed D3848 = 0.23 mag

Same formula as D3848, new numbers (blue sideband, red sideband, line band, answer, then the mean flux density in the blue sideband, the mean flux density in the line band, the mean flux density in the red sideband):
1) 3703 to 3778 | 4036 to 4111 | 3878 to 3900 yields 0.28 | 10.3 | 11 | 19.1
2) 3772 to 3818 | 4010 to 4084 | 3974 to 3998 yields 0.08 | 11.5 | 16.3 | 19.4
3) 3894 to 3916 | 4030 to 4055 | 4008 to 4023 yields -0.15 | 13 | 20.6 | 19.3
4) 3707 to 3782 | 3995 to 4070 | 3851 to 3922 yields 0.32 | 10.4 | 11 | 19.3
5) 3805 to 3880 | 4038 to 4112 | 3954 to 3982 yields 0.32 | 8.89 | 10.7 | 19.1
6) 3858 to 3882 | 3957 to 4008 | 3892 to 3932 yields -0.05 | 9.38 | 11.7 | 14.4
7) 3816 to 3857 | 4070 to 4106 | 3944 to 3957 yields 0.01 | 7.96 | 13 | 19.3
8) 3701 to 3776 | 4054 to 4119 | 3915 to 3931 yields 0.39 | 10.3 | 10.4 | 19.1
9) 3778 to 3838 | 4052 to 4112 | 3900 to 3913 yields 0.02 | 9.92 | 13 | 19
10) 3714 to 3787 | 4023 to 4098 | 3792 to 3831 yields 0.24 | 10.3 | 9.64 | 19.3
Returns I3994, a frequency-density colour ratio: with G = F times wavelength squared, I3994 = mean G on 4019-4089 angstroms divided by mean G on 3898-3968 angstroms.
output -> 1.88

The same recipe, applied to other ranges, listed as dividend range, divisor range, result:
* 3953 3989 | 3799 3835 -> 1.43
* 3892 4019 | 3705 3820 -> 1.39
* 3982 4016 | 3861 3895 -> 2.03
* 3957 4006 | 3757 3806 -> 1.40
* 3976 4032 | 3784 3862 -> 2.18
